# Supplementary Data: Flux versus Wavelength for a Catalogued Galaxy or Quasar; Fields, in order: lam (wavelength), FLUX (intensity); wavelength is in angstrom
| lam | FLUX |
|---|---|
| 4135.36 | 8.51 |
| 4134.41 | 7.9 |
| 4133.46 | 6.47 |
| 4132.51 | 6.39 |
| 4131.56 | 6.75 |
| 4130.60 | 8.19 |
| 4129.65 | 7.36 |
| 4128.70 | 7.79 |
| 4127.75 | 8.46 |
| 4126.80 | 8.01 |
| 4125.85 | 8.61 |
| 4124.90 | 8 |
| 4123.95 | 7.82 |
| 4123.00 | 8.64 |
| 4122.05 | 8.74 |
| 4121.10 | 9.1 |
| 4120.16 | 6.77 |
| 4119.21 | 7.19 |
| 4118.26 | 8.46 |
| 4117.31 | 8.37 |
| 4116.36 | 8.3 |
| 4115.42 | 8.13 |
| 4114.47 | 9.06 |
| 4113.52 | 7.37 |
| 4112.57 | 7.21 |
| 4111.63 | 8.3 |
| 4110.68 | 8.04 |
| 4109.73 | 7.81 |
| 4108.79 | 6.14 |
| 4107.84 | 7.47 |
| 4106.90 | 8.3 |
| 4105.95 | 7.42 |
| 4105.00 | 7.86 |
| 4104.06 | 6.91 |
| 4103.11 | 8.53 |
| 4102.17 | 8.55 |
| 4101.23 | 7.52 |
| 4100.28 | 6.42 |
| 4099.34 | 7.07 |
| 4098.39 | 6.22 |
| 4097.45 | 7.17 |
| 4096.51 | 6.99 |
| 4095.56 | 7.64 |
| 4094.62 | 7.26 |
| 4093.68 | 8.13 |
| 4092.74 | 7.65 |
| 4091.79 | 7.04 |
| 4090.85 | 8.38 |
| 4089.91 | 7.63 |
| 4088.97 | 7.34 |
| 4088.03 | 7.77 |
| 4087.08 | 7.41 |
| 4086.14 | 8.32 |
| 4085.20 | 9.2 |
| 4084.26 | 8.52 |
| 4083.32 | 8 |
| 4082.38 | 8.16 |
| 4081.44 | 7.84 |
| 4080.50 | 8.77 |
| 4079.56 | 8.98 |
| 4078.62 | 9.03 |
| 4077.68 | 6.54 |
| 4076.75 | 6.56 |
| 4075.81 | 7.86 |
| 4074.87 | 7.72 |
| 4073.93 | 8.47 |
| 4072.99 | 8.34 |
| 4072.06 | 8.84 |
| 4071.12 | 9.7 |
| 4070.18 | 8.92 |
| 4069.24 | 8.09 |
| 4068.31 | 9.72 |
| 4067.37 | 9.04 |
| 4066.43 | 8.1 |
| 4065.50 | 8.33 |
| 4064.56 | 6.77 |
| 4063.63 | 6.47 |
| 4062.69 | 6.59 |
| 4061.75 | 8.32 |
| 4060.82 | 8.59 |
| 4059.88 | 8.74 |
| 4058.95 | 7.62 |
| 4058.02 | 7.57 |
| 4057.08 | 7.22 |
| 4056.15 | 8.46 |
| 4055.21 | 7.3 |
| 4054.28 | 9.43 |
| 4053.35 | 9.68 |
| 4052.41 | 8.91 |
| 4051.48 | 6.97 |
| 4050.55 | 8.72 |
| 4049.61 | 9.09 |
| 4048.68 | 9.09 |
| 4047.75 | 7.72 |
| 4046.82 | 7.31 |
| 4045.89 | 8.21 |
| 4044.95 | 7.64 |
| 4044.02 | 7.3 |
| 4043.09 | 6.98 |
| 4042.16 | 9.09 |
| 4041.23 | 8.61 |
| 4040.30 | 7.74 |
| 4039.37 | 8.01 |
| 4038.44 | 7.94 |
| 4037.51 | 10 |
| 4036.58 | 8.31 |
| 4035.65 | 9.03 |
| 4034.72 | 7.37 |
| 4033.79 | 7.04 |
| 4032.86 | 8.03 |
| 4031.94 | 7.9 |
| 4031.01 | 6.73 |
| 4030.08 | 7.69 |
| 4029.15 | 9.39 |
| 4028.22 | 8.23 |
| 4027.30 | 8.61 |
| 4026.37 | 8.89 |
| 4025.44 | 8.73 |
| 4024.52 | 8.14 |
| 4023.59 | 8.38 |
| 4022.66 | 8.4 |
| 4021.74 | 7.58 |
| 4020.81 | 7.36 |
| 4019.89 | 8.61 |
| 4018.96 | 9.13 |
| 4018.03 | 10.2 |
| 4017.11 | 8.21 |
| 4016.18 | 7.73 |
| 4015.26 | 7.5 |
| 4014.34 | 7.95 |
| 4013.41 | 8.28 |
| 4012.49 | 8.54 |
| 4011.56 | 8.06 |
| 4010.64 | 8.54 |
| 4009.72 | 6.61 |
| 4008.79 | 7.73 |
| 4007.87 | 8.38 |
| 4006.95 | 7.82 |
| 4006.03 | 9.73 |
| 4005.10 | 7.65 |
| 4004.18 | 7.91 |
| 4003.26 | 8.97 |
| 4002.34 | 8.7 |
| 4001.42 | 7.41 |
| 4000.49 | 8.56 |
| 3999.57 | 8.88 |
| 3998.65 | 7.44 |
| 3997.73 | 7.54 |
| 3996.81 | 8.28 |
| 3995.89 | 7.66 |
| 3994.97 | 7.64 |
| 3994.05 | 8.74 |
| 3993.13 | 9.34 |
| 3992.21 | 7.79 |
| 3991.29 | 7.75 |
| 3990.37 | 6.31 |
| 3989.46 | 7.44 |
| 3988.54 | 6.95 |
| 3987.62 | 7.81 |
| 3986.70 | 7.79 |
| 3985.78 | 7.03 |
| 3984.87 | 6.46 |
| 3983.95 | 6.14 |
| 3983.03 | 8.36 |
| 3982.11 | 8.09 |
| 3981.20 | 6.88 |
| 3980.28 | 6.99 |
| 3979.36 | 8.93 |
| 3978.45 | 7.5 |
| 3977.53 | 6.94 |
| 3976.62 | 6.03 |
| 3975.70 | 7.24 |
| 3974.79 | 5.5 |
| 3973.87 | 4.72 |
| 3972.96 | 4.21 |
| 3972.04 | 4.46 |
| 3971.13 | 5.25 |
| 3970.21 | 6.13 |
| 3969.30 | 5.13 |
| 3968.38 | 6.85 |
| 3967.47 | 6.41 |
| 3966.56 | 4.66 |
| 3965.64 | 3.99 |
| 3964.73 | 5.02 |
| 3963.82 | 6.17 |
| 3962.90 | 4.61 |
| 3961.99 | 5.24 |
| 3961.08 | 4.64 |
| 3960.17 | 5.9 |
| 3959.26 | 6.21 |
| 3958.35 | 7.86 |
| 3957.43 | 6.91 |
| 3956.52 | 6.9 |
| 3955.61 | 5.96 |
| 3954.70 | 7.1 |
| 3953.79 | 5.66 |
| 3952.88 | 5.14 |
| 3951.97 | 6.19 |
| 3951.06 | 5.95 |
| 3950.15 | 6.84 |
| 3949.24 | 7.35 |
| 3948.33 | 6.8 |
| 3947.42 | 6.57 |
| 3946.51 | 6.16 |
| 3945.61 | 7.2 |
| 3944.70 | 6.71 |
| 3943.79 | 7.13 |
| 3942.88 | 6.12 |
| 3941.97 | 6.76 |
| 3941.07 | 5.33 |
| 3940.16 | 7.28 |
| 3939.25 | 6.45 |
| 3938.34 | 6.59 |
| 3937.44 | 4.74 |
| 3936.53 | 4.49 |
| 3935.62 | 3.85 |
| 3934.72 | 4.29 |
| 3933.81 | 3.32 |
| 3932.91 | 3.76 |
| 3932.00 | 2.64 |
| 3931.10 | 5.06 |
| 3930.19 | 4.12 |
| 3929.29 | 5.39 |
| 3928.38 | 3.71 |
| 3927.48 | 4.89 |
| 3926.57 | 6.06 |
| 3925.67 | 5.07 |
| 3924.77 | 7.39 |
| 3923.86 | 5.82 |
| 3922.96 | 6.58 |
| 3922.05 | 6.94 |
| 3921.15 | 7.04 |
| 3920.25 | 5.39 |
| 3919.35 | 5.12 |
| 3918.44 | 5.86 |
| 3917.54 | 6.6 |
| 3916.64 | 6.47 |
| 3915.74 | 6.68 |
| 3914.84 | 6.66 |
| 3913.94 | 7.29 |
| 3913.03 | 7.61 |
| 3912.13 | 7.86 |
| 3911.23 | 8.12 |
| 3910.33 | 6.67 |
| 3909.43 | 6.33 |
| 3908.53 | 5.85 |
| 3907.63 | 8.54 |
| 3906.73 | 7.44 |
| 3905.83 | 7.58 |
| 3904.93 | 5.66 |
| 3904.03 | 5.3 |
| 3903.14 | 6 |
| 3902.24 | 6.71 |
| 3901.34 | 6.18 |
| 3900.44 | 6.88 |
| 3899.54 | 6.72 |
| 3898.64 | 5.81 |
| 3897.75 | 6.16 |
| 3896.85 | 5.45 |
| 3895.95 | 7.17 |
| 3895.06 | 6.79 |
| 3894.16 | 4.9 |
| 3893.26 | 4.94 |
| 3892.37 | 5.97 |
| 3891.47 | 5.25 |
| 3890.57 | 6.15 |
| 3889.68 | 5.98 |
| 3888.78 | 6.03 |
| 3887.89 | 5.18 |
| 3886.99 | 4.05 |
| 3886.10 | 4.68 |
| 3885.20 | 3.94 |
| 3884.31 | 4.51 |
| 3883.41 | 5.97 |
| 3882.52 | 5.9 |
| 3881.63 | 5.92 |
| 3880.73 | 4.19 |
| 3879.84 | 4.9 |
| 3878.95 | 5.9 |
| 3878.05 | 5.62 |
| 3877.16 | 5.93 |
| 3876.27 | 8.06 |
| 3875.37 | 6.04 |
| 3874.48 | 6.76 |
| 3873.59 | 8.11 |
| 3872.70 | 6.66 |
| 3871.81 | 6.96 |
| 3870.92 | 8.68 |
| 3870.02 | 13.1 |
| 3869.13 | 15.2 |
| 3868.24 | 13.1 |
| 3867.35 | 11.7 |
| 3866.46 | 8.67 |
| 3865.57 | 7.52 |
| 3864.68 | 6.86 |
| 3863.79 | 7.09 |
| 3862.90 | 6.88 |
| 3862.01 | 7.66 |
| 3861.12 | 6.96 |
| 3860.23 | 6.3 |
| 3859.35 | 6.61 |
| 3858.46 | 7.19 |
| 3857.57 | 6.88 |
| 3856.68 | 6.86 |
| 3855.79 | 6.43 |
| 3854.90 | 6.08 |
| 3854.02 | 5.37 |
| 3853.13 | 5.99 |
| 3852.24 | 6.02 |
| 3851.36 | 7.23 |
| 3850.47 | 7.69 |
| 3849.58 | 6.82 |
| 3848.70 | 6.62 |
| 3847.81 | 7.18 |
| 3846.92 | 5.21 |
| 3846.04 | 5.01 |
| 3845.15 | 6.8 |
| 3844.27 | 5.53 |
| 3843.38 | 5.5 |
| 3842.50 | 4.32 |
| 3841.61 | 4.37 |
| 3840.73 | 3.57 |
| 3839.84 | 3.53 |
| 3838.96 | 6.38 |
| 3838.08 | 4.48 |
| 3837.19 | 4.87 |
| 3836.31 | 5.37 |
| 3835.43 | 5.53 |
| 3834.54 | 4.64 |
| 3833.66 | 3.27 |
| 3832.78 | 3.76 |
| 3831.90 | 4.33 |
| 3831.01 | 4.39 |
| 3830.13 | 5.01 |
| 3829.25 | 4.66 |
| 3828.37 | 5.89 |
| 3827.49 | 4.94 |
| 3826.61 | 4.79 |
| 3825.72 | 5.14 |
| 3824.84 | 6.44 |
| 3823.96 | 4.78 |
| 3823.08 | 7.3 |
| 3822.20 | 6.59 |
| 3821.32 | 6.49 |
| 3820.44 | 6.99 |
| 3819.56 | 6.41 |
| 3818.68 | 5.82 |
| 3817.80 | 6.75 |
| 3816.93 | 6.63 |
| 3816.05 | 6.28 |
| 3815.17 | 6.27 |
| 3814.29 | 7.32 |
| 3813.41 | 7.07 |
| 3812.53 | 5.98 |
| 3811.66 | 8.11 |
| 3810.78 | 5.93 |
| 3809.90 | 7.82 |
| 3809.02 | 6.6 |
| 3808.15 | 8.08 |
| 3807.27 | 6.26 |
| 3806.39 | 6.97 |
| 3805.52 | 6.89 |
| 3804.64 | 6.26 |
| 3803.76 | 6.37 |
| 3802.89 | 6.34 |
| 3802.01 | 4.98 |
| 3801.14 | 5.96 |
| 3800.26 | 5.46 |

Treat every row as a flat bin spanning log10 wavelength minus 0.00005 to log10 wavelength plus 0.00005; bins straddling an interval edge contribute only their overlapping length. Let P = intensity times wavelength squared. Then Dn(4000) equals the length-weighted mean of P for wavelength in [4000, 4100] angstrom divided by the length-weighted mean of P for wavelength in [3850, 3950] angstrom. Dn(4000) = 1.4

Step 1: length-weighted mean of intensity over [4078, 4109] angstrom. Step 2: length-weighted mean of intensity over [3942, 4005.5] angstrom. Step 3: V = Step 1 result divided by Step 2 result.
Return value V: 1.15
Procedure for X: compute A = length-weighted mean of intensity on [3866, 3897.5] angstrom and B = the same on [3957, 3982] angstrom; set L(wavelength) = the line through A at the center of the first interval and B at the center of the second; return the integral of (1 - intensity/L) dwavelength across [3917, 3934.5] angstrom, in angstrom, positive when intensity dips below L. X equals 3.0 angstrom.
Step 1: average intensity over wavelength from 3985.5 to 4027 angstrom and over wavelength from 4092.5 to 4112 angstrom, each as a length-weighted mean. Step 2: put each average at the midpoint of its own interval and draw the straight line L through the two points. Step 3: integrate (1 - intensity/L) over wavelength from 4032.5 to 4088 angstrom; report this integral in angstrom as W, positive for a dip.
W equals -3.0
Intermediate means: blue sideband 8.1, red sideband 7.49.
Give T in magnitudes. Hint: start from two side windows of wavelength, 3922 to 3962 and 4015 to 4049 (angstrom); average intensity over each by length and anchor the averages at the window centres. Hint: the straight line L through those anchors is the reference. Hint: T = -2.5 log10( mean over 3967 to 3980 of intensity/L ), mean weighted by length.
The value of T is 0.09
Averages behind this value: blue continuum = 5.8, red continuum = 8.18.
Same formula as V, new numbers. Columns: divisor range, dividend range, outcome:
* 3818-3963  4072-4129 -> 1.28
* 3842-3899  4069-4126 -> 1.19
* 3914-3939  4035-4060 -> 1.53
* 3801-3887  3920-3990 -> 0.95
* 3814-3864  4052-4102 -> 1.37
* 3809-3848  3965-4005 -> 1.25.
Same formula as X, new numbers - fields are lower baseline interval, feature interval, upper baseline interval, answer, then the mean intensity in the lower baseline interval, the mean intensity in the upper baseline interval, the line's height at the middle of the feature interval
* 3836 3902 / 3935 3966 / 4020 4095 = 4.85 angstrom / 6.45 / 8.12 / 7.18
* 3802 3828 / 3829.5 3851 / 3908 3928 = 4.23 angstrom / 6.44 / 6.47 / 6.45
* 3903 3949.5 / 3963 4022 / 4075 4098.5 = -4.64 angstrom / 6.05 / 7.8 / 6.77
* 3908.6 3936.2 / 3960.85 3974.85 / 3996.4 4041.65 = 3.48 angstrom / 5.75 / 8.21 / 6.91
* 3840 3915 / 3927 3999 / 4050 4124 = 9.56 angstrom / 6.61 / 7.96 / 7.16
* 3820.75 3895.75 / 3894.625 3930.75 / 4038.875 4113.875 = 1.58 angstrom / 6.21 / 7.93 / 6.64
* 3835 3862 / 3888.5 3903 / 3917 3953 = -0.63 angstrom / 5.92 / 5.73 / 5.81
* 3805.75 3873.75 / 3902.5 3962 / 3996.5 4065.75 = 9.90 angstrom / 6.53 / 8.14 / 7.31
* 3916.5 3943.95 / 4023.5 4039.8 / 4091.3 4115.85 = -3.81 angstrom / 5.46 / 7.54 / 6.68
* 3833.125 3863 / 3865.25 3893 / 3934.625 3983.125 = -4.95 angstrom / 5.84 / 6.12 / 5.92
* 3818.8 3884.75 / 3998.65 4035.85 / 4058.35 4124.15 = -3.83 angstrom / 6.36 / 7.92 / 7.44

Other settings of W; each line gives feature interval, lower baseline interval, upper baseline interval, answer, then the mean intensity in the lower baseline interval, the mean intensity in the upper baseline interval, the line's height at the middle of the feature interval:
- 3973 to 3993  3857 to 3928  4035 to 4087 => 1.23 angstrom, 6.7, 8.22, 7.51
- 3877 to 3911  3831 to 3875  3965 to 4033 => 5.05 angstrom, 6.67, 7.53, 6.91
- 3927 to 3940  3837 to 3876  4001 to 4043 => 5.12 angstrom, 6.99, 8.23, 7.57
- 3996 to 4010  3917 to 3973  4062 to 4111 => -3.25 angstrom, 5.72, 7.84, 6.59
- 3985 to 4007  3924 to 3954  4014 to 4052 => -2.35 angstrom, 5.61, 8.19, 7.17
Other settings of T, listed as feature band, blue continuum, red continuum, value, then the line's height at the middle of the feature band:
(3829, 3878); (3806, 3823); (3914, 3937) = -0.06 mag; 6.27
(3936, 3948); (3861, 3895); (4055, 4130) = 0.15 mag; 7.19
